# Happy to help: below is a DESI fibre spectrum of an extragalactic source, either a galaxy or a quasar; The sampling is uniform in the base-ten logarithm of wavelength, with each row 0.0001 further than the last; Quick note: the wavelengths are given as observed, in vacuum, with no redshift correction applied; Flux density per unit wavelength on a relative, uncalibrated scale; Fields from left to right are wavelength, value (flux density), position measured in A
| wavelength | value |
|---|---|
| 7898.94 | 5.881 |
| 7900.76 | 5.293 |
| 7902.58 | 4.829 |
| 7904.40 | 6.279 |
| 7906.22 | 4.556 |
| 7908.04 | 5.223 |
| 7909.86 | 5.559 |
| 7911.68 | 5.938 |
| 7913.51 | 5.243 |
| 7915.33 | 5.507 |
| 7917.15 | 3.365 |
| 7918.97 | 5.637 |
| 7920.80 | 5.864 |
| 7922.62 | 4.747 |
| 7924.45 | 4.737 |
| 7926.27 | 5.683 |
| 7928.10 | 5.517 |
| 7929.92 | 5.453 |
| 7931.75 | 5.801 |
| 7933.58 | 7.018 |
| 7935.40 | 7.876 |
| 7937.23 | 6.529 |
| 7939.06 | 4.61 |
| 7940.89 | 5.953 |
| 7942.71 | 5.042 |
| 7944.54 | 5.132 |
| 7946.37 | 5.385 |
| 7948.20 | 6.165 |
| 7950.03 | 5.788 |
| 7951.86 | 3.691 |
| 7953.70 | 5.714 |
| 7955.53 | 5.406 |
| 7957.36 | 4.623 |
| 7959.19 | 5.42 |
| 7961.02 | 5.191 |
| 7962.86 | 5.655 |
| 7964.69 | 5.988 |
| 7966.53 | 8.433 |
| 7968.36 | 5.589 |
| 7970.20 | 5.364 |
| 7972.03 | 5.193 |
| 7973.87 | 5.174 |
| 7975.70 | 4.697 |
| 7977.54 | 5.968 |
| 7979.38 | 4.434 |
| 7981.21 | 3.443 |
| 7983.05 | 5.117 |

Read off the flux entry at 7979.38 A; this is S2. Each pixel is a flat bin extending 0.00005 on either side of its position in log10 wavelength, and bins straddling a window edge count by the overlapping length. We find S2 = 4.434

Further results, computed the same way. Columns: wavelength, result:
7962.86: 5.655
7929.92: 5.453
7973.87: 5.174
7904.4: 6.279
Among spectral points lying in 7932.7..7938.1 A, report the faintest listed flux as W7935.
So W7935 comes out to 6.529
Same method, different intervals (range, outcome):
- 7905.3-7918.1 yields 3.365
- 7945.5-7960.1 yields 3.691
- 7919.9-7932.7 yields 4.737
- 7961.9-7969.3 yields 5.589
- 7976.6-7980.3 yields 4.434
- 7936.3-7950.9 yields 4.61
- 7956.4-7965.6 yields 4.623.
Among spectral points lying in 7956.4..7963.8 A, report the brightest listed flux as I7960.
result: 5.655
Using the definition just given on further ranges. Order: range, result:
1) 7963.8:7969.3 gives 8.433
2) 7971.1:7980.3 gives 5.968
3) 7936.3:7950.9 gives 6.529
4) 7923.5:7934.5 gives 7.018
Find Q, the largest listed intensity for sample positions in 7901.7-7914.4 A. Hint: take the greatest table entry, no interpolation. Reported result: 6.279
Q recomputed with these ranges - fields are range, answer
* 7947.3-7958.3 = 6.165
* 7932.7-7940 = 7.876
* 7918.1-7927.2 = 5.864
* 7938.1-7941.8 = 5.953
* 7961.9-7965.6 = 5.988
